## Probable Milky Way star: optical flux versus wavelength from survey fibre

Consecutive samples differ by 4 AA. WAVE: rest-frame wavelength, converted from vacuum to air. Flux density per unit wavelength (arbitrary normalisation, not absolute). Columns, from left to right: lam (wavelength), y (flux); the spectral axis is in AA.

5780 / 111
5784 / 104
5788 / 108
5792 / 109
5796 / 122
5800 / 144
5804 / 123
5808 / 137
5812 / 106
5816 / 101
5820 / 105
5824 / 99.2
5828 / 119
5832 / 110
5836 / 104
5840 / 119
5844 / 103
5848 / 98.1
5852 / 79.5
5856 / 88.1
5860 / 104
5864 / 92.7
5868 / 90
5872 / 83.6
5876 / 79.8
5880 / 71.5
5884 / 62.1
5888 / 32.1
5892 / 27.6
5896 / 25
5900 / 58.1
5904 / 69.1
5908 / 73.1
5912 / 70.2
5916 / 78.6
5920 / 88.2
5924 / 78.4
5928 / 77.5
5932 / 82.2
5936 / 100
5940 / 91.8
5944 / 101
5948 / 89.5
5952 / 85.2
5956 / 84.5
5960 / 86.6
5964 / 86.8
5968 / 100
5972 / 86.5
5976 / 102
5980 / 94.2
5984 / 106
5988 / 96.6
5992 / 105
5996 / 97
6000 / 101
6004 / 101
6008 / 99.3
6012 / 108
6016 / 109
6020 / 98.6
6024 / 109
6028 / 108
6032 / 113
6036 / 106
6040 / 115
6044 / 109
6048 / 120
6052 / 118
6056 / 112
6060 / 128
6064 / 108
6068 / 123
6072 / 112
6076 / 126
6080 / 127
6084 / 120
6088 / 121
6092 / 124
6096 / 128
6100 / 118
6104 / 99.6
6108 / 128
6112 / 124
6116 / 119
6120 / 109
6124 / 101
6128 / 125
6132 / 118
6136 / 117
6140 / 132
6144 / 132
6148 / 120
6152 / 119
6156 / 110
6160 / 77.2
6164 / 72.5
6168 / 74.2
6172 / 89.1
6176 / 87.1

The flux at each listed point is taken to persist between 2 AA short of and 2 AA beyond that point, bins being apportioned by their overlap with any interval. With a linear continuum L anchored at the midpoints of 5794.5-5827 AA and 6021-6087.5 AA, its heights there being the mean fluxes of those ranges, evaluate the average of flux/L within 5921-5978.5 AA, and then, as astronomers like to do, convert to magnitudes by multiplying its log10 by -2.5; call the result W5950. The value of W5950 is 0.285 mag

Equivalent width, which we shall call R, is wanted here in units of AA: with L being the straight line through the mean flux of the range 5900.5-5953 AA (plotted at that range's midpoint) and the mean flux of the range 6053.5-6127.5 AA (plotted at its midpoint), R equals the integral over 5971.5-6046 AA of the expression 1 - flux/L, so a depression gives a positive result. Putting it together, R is -2.4 AA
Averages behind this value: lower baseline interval 82.7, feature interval 104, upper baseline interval 118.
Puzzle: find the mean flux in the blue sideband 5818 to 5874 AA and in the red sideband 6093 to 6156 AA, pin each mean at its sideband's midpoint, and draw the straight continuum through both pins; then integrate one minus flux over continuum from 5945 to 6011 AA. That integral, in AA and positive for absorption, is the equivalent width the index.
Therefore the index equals 8.2 AA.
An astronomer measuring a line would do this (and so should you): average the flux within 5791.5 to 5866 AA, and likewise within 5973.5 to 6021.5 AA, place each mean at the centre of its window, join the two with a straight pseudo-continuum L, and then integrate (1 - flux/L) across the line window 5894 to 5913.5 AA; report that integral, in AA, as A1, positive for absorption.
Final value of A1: 8.61 AA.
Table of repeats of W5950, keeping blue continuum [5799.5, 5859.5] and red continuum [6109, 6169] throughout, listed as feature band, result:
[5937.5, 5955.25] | 0.19 mag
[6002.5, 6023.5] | 0.06 mag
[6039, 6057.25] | -0.05 mag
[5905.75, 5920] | 0.39 mag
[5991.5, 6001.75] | 0.09 mag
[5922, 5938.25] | 0.27 mag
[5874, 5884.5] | 0.44 mag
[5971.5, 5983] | 0.14 mag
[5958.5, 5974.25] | 0.21 mag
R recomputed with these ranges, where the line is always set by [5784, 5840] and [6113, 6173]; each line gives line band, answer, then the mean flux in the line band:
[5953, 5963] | 2.3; 85.6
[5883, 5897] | 9.6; 35.7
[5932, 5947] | 2.3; 95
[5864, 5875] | 2.5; 87.2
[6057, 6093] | -3.7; 121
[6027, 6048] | -0.2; 111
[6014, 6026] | 0.5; 106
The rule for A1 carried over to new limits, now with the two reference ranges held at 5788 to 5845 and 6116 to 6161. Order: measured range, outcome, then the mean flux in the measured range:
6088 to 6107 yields -0.48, 118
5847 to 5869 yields 4.35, 91.9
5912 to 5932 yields 6.10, 79.8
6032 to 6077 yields -0.18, 116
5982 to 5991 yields 1.04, 102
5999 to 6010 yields 1.40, 100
